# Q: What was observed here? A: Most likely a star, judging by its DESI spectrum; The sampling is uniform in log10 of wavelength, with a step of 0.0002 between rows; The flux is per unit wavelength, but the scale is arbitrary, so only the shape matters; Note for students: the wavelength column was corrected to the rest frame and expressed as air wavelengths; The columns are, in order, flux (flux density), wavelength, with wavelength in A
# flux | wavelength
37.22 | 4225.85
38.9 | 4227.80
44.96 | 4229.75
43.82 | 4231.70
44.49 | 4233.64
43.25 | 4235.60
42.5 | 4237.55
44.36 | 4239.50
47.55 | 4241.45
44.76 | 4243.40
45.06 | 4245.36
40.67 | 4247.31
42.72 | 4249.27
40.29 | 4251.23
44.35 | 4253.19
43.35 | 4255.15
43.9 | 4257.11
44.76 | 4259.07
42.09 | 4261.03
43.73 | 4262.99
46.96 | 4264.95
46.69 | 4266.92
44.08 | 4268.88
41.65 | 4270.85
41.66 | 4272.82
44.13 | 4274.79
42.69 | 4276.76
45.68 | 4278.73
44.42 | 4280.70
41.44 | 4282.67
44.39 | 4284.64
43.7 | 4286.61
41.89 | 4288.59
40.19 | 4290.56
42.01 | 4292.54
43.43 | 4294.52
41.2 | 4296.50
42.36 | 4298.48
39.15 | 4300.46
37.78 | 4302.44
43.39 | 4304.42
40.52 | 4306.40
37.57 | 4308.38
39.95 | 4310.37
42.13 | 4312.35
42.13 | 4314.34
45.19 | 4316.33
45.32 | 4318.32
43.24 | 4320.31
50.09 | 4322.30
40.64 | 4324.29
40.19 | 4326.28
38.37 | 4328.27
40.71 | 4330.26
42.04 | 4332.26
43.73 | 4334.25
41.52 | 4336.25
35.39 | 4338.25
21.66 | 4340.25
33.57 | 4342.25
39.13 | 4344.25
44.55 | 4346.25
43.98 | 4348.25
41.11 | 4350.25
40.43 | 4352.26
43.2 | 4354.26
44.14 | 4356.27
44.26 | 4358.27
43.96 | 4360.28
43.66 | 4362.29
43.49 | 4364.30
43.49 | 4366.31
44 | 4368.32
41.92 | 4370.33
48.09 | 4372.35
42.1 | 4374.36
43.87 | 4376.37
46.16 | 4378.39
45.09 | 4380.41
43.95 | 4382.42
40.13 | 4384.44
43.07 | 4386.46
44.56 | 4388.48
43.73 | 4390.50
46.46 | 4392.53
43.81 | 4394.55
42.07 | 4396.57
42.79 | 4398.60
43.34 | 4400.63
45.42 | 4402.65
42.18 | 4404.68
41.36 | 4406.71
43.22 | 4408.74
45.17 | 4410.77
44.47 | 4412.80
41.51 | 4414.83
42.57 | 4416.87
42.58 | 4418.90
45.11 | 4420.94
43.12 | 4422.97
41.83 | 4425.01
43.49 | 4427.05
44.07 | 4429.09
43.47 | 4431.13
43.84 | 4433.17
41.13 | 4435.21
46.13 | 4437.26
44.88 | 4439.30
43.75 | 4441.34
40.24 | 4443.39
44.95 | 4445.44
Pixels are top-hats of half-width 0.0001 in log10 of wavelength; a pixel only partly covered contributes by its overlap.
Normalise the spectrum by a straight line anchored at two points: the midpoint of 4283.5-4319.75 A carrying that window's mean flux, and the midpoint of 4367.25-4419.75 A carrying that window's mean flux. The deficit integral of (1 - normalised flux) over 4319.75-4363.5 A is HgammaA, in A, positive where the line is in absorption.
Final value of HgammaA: 1.8 A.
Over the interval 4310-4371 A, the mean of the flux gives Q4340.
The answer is 41.5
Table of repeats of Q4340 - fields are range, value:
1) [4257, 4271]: 44.4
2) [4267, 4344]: 41.3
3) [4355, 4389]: 43.9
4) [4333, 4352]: 38.4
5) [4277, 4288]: 43.8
